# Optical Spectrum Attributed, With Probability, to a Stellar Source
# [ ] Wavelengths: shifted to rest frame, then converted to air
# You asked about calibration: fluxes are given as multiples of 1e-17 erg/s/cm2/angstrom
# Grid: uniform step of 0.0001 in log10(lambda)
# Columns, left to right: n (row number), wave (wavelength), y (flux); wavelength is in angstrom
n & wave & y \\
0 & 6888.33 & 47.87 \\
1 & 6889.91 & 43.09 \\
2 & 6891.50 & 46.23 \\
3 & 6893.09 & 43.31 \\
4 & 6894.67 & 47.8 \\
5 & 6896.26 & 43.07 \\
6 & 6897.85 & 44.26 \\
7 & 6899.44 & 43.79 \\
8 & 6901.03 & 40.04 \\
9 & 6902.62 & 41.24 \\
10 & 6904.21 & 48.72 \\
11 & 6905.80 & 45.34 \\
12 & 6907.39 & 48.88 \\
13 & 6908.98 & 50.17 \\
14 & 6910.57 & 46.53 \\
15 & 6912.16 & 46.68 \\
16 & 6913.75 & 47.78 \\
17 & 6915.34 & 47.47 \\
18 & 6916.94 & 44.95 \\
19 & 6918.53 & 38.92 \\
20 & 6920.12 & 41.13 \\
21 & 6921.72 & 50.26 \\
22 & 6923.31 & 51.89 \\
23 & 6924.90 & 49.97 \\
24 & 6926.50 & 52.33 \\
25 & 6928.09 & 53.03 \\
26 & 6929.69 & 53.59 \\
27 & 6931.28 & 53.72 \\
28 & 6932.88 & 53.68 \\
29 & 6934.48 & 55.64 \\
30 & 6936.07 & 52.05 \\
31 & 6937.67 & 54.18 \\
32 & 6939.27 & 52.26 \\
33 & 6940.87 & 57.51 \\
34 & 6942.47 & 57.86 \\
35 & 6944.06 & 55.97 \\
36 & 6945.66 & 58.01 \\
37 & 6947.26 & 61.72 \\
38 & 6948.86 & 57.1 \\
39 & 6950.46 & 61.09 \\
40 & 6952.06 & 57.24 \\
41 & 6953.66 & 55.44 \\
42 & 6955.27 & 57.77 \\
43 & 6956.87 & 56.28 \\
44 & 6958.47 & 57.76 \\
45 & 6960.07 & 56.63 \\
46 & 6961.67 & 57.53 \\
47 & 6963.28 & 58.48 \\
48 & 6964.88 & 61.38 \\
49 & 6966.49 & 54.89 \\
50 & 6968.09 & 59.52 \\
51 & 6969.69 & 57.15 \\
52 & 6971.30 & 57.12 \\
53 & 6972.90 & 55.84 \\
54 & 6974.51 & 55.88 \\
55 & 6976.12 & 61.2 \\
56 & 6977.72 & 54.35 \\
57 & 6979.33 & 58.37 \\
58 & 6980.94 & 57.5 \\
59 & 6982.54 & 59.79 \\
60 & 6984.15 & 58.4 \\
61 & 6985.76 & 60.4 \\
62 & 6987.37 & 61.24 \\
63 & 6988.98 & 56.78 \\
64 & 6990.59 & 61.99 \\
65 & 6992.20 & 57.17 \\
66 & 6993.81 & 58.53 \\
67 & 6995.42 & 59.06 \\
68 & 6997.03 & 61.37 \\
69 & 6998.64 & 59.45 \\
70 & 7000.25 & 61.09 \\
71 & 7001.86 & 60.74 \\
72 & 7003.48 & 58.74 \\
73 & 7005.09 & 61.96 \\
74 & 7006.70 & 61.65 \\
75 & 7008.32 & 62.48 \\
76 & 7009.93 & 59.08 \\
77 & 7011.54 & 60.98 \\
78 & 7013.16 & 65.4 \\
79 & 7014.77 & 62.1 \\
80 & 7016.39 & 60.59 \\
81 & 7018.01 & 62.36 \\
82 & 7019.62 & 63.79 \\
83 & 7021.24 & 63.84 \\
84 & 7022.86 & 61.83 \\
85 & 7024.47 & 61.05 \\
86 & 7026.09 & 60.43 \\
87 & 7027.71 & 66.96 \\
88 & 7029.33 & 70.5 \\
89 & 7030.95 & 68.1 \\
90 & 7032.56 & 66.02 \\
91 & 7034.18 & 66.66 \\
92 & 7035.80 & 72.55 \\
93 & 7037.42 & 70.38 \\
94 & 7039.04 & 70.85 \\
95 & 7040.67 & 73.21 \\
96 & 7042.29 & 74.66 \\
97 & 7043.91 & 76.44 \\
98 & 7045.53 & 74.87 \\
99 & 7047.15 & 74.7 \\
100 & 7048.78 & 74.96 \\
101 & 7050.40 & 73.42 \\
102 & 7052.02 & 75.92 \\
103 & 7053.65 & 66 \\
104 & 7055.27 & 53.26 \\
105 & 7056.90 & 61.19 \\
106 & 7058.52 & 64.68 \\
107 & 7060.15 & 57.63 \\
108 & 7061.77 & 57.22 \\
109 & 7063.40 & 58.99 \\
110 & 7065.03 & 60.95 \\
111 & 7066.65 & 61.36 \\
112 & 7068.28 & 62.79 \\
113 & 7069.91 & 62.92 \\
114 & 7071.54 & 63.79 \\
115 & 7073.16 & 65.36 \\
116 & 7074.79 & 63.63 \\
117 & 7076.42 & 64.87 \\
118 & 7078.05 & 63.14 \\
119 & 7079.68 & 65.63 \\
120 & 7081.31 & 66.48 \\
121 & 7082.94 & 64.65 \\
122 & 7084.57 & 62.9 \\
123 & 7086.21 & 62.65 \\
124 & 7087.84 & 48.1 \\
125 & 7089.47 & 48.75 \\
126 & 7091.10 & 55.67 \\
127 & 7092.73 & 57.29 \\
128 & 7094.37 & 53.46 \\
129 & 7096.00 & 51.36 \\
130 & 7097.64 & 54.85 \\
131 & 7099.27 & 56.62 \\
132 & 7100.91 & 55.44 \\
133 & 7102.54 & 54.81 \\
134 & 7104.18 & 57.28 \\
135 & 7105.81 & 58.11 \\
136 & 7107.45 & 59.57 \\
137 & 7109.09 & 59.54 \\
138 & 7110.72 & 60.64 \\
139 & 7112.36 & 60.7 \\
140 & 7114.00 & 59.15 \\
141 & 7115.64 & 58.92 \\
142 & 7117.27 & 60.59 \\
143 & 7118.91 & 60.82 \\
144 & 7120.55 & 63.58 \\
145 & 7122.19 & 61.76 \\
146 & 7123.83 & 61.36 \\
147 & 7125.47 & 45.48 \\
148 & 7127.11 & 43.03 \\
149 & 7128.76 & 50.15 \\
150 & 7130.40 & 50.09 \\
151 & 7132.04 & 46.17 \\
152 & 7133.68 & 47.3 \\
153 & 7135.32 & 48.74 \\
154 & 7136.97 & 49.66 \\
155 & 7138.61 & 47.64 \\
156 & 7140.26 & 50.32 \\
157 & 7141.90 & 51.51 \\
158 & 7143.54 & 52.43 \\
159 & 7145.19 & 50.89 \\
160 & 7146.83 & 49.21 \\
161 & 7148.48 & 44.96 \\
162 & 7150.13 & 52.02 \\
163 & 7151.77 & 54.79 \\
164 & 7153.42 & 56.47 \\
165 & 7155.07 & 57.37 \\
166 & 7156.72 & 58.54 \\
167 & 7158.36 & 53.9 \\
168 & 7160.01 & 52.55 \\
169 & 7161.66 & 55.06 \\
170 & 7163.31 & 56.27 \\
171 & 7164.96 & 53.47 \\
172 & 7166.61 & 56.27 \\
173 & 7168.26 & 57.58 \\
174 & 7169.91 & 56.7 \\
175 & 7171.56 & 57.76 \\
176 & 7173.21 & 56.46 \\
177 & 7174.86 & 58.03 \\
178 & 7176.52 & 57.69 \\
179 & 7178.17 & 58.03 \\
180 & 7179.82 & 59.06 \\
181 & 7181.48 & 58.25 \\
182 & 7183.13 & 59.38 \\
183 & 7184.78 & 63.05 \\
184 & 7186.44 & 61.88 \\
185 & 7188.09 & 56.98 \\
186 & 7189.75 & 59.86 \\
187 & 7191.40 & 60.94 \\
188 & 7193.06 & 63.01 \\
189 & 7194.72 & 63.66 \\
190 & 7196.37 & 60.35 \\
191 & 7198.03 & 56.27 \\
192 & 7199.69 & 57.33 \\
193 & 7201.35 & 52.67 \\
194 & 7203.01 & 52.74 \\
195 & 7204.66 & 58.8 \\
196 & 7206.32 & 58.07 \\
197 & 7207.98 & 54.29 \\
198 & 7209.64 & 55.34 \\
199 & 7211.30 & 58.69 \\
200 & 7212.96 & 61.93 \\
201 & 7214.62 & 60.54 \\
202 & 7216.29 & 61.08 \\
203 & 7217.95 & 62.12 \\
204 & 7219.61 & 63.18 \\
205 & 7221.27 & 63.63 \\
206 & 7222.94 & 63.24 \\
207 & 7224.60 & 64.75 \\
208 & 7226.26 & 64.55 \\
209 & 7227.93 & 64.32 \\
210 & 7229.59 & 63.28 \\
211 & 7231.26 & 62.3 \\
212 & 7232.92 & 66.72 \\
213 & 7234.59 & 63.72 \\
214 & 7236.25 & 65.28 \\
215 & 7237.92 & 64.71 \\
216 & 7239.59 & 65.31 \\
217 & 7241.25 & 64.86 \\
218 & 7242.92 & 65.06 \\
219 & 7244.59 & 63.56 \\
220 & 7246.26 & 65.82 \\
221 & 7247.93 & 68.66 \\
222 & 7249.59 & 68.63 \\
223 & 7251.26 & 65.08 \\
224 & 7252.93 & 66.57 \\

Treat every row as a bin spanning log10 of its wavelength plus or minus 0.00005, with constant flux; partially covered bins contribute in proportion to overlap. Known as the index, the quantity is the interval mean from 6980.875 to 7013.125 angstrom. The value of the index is 60.1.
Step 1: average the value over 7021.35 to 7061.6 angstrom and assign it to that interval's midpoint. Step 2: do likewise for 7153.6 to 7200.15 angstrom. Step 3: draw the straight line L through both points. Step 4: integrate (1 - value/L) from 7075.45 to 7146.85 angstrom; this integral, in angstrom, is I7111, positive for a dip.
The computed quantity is 8.1 angstrom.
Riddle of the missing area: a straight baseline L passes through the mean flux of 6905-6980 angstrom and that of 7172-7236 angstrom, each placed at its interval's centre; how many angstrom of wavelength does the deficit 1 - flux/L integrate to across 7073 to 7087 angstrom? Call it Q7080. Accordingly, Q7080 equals -1.7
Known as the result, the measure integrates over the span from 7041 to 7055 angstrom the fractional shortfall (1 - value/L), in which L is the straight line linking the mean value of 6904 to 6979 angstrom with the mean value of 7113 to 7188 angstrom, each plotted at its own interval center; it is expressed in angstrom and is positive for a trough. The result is -4.8 angstrom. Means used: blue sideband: 53.8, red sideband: 54.8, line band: 73.1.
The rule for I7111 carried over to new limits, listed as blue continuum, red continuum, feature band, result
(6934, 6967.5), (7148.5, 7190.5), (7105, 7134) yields 0.4 angstrom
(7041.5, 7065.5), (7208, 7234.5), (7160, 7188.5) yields 2.6 angstrom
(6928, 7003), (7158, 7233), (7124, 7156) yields 4.7 angstrom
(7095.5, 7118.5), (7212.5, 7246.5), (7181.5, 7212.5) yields 1.8 angstrom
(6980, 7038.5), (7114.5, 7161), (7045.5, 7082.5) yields -4.1 angstrom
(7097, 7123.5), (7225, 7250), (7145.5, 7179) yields 3.5 angstrom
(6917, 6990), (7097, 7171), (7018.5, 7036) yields -3.2 angstrom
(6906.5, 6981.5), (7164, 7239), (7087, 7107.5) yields 1.1 angstrom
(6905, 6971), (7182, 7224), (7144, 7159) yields 1.4 angstrom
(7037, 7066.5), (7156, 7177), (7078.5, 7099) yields 2.0 angstrom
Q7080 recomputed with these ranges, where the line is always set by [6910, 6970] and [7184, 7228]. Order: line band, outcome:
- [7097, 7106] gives 0.24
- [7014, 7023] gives -1.10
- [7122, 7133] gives 1.46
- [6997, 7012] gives -1.46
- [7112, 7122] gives -0.47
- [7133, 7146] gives 1.92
